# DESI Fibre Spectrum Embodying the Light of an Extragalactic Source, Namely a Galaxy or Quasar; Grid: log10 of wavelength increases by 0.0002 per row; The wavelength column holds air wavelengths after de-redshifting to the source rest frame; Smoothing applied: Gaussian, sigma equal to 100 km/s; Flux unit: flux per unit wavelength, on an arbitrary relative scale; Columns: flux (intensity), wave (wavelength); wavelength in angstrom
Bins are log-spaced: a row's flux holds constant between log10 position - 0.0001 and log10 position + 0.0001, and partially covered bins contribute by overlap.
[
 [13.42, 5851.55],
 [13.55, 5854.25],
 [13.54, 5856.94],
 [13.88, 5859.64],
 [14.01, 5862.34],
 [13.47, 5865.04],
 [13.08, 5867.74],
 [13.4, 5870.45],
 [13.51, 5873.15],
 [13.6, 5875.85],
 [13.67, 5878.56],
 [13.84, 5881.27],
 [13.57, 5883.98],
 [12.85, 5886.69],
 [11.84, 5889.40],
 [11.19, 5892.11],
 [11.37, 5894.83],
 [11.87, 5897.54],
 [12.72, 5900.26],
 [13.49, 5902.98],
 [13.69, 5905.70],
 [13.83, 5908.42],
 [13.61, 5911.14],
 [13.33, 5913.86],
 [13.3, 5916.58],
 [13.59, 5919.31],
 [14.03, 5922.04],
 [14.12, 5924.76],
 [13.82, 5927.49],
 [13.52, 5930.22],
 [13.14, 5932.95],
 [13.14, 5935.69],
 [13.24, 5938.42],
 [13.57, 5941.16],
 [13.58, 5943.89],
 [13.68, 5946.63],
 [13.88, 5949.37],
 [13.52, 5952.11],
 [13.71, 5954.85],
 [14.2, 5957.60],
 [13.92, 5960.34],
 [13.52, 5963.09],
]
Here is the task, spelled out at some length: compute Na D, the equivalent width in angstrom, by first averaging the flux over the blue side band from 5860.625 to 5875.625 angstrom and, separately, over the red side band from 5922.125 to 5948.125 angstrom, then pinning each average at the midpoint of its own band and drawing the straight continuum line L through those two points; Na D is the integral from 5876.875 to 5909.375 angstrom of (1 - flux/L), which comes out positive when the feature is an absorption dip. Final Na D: 1.7 angstrom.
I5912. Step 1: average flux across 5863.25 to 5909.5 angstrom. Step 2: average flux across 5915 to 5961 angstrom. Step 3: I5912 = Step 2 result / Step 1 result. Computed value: 1.0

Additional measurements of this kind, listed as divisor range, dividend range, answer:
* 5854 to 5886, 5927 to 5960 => 1.00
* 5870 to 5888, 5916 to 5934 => 1.01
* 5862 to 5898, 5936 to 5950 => 1.05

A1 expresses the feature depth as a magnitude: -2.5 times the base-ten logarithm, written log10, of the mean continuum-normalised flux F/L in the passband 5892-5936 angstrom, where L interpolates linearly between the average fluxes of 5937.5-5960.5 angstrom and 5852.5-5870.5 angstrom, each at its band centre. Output 0.03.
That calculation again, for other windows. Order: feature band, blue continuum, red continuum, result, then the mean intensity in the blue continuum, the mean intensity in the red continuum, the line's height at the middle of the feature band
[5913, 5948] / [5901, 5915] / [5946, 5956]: 0.007 mag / 13.6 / 13.7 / 13.6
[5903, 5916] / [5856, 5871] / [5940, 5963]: 0.005 mag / 13.6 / 13.7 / 13.7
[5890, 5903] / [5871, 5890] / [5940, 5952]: 0.124 mag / 13.3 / 13.7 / 13.4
